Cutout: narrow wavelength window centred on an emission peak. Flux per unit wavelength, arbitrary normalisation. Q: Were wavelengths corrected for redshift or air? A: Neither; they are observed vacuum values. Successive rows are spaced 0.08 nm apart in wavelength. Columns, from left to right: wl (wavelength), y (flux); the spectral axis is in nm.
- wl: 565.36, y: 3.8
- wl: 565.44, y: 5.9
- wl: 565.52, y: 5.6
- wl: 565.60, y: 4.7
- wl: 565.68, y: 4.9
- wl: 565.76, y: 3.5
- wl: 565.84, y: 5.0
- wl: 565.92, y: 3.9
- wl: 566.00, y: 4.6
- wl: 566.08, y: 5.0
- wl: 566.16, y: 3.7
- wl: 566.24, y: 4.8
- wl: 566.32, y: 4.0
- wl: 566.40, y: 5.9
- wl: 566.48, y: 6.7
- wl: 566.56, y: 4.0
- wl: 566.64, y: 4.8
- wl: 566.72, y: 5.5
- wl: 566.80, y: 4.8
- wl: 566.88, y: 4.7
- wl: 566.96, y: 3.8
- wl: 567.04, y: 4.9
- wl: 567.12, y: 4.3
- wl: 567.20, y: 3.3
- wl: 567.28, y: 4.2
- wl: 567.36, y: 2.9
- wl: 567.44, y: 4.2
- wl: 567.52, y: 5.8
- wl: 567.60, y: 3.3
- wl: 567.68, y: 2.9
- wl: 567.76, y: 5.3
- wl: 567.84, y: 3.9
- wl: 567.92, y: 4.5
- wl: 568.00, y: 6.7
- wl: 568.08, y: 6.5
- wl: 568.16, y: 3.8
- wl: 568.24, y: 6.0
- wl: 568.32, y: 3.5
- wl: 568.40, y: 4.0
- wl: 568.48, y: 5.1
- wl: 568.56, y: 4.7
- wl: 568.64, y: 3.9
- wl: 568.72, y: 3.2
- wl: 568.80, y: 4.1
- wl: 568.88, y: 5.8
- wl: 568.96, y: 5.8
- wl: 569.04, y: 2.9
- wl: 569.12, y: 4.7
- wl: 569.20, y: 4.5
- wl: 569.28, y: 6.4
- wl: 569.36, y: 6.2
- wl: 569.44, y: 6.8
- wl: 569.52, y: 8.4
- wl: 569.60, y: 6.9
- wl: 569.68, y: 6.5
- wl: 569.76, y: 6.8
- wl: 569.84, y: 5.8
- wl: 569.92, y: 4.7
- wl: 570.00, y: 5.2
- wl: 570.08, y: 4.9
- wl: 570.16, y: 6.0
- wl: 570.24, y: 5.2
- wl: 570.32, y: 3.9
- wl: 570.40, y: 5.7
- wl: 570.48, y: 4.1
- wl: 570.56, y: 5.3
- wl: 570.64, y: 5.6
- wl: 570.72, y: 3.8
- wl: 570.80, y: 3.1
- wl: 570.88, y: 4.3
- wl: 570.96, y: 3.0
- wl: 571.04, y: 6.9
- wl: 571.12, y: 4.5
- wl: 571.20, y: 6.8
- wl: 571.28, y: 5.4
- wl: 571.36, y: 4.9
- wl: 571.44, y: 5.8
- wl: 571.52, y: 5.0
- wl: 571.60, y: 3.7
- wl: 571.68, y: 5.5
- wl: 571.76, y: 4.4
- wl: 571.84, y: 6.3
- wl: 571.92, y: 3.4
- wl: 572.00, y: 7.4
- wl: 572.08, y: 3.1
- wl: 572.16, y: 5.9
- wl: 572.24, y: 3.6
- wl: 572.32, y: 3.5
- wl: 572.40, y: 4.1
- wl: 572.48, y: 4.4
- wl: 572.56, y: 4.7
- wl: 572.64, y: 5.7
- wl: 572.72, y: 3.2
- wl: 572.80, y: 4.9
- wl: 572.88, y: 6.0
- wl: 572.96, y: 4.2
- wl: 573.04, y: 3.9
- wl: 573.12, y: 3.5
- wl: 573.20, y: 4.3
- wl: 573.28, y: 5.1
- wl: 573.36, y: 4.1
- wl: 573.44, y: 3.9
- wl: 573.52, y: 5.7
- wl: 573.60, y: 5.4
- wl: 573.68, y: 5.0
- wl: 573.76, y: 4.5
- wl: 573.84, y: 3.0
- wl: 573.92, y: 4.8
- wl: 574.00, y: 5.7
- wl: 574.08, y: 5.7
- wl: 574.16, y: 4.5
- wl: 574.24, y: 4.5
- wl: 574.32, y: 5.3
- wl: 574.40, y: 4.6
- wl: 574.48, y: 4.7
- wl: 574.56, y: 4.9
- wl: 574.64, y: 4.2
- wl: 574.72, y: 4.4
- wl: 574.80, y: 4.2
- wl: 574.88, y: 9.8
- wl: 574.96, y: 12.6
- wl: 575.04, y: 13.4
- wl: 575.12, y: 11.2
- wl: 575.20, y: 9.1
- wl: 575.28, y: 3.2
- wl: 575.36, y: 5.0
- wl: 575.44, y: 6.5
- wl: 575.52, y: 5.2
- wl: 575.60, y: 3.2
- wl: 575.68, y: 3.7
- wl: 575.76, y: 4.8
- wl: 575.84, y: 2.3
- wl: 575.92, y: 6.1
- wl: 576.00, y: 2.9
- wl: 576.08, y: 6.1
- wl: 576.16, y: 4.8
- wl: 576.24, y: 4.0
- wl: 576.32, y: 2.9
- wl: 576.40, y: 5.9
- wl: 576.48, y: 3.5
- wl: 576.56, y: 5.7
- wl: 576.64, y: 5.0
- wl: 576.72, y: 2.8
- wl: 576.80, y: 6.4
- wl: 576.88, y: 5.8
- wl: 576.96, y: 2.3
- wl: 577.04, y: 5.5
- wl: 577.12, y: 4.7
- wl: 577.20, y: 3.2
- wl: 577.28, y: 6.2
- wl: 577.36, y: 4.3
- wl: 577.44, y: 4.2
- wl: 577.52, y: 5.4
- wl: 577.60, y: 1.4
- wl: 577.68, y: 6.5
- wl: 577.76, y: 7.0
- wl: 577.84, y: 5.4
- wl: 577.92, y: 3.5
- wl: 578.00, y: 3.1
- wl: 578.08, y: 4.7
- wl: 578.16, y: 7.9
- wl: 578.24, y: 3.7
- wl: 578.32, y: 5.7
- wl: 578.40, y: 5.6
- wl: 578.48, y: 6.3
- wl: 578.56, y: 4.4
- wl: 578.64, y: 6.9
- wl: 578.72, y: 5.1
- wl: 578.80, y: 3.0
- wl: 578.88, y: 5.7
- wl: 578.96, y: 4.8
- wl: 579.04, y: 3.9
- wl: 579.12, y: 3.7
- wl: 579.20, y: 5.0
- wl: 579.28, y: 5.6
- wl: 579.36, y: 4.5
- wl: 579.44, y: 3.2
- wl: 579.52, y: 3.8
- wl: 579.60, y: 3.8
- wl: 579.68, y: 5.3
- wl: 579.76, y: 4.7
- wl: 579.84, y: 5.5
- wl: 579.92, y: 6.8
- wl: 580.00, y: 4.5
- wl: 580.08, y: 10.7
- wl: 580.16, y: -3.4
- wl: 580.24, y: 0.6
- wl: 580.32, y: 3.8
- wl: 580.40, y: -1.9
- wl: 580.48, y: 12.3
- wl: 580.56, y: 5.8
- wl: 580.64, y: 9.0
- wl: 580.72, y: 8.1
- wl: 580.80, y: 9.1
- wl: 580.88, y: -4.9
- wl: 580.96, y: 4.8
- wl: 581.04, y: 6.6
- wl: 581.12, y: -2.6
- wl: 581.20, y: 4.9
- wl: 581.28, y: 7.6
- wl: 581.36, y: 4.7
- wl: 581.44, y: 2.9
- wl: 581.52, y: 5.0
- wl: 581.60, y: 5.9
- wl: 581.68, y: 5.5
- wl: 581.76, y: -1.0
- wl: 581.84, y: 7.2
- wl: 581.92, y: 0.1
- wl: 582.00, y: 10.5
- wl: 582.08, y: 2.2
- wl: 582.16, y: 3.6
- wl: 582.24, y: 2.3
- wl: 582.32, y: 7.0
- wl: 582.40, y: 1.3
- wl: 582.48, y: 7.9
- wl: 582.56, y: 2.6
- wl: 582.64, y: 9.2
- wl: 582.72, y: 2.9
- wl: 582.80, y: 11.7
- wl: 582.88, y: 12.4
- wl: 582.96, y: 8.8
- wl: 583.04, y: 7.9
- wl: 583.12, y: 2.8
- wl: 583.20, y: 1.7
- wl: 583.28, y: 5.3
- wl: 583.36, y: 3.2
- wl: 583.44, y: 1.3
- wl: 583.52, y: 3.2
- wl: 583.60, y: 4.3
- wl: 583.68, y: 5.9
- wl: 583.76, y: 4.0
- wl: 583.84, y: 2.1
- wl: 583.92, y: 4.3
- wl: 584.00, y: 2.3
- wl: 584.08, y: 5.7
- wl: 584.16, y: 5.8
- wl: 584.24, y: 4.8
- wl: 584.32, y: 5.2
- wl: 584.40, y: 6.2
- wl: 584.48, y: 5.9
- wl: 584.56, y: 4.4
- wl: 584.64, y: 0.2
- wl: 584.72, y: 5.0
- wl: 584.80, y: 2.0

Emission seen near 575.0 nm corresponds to [O III] 5007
